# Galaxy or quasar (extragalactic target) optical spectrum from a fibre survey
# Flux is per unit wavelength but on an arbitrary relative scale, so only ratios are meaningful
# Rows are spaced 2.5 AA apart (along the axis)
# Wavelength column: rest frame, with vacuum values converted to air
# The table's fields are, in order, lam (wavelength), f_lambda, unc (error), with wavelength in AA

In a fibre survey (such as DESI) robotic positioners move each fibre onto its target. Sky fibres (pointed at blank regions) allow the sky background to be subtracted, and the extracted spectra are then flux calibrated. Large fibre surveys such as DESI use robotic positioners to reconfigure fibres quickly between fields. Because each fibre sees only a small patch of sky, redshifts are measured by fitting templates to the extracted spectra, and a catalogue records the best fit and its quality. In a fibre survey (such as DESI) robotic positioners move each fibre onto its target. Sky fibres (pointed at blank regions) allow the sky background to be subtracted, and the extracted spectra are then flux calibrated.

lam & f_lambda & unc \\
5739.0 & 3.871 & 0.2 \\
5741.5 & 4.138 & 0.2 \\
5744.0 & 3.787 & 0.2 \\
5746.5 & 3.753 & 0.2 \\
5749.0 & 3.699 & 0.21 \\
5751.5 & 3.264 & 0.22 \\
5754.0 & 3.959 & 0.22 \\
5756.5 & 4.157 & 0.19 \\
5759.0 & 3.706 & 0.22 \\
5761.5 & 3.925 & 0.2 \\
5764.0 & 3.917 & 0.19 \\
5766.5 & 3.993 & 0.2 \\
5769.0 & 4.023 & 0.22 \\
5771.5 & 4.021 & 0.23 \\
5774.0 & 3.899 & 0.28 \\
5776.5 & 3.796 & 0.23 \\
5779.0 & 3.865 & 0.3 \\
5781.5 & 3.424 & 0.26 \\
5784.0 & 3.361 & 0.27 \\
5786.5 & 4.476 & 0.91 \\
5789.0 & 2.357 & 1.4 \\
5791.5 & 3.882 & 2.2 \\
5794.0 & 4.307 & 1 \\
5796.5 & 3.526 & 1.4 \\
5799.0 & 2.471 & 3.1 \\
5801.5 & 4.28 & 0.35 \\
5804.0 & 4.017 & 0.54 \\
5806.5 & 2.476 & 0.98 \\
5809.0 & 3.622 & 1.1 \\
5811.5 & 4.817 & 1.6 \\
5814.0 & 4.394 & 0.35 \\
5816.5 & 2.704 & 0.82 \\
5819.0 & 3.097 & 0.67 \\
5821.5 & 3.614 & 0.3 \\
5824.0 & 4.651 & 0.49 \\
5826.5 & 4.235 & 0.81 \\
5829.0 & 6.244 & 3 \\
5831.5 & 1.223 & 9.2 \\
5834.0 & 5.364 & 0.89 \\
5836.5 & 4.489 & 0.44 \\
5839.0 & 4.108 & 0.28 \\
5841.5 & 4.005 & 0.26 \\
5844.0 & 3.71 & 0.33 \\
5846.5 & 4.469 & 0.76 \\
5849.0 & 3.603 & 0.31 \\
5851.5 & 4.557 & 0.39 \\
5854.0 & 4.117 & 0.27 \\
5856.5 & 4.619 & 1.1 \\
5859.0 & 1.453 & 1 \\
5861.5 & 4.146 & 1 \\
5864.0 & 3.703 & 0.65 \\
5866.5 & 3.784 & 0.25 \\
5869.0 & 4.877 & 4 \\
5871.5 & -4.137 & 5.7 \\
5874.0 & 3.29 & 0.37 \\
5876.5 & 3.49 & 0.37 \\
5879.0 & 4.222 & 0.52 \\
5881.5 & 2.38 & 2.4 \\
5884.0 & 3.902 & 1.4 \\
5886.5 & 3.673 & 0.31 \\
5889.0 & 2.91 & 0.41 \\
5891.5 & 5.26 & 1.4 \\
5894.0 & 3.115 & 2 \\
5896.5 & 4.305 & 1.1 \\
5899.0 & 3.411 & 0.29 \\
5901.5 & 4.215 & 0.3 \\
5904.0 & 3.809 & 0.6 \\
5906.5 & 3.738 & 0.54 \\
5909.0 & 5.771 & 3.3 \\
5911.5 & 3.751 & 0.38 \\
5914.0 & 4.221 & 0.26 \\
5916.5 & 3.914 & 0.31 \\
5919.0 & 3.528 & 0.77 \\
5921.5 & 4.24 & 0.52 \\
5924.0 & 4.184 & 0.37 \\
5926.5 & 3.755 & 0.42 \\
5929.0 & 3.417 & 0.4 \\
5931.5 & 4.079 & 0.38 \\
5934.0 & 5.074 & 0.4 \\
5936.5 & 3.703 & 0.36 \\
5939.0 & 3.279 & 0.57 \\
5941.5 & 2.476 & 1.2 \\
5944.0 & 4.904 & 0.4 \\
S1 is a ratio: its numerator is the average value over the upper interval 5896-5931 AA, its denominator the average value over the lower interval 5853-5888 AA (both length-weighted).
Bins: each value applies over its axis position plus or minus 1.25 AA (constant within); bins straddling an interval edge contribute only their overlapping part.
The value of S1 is 1.29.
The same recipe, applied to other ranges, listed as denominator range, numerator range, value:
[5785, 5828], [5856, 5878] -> 0.74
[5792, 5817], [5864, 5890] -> 0.78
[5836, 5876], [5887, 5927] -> 1.18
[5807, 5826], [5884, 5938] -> 1.05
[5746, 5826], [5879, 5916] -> 1.04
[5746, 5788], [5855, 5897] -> 0.84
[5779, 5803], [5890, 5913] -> 1.15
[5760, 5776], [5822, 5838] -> 1.10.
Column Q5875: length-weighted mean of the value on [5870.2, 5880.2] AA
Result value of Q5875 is 1.72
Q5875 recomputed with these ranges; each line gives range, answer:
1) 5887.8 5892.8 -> 4.09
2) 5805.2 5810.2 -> 3.05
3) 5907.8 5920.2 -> 4.23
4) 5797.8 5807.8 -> 3.32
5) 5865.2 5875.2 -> 1.96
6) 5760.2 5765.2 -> 3.92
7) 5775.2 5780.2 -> 3.83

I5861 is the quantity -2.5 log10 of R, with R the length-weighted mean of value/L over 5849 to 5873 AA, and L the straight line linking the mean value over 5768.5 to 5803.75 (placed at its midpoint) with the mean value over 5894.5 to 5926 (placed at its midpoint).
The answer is 0.27 mag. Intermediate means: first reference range 3.69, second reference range 4.06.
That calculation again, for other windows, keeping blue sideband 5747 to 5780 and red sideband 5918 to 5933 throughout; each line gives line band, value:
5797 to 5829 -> 0.022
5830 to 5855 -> -0.030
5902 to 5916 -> -0.093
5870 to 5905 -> 0.232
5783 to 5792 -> 0.110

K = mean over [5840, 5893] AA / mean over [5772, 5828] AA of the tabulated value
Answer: 0.93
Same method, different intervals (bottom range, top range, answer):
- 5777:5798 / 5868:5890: 0.74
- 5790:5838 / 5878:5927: 1.02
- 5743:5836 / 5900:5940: 1.06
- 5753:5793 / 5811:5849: 1.06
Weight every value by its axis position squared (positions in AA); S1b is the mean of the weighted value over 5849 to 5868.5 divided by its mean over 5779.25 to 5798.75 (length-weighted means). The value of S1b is 1.1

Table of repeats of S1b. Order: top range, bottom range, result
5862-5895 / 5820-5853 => 0.76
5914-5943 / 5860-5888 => 1.29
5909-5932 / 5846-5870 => 1.04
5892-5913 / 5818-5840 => 1.01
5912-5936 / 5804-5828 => 1.11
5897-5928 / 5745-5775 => 1.10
